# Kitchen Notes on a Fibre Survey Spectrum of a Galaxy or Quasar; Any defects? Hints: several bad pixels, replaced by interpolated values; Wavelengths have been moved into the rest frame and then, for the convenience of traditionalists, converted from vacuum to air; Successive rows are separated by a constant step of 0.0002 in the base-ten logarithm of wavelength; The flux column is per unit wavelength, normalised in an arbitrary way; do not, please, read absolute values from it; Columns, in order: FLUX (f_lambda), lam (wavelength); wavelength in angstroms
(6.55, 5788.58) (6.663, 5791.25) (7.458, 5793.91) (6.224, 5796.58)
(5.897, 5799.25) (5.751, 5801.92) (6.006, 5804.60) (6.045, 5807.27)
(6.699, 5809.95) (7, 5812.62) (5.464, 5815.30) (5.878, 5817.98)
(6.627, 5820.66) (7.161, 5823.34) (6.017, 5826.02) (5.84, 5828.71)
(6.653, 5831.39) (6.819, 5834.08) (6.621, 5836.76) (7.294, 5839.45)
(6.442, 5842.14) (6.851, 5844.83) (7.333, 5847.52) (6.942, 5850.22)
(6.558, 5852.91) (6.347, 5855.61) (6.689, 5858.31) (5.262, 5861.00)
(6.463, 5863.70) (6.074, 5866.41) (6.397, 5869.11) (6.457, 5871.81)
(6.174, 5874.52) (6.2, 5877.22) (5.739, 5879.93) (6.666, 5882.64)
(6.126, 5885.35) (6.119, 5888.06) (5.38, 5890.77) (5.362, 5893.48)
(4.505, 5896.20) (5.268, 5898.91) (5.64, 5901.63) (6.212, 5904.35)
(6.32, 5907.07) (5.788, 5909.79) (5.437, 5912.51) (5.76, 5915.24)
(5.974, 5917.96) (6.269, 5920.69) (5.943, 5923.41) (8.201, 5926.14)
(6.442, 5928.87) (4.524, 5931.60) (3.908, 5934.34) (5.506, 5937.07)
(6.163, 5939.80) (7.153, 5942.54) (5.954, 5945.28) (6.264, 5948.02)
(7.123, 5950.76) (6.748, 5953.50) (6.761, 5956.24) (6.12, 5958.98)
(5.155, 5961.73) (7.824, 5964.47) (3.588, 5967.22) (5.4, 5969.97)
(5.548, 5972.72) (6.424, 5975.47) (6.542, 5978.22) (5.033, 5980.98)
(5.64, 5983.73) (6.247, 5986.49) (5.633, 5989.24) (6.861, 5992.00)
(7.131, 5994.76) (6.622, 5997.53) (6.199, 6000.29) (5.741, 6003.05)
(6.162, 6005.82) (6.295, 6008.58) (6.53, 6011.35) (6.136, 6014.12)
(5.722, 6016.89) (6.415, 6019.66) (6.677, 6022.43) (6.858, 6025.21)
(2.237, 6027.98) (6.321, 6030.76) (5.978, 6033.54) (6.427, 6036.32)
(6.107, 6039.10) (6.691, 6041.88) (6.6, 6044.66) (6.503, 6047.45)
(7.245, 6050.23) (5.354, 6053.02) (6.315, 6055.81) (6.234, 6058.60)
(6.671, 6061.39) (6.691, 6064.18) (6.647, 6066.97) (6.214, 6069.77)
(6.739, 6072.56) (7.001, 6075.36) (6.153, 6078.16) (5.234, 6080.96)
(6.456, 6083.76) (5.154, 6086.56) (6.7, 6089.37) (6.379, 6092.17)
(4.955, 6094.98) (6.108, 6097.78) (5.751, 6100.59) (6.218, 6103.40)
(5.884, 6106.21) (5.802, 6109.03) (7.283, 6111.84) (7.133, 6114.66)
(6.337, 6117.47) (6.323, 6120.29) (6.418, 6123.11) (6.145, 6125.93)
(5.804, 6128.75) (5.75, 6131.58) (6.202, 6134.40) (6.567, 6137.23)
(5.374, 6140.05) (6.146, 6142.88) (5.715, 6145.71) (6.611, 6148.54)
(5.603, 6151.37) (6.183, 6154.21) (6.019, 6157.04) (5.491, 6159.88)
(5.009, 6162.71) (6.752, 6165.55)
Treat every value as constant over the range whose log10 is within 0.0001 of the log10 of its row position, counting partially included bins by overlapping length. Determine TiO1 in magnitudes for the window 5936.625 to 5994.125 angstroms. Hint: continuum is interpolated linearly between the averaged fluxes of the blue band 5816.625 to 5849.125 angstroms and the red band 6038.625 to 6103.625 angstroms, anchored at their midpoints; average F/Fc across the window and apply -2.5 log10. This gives 0.06 mag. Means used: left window 6.63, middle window 6.1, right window 6.26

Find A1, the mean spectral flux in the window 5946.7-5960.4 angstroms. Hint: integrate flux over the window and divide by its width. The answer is 6.6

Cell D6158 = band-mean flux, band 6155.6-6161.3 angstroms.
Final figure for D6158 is 5.76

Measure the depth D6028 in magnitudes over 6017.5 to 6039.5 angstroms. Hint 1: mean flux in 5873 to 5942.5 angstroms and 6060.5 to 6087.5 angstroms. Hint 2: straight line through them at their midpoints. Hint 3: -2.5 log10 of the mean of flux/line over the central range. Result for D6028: 0.06 mag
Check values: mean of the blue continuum 5.85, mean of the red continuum 6.31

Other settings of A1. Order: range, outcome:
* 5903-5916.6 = 5.9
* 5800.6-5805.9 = 5.87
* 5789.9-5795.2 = 7.06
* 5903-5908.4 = 6.27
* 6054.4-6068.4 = 6.51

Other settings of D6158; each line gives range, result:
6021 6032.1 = 5.52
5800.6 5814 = 6.3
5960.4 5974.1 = 5.51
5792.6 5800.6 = 6.52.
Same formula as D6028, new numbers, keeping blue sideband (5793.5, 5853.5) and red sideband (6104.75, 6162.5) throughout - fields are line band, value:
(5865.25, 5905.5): 0.094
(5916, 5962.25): 0.036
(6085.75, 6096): 0.055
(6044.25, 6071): -0.040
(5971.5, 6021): 0.021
